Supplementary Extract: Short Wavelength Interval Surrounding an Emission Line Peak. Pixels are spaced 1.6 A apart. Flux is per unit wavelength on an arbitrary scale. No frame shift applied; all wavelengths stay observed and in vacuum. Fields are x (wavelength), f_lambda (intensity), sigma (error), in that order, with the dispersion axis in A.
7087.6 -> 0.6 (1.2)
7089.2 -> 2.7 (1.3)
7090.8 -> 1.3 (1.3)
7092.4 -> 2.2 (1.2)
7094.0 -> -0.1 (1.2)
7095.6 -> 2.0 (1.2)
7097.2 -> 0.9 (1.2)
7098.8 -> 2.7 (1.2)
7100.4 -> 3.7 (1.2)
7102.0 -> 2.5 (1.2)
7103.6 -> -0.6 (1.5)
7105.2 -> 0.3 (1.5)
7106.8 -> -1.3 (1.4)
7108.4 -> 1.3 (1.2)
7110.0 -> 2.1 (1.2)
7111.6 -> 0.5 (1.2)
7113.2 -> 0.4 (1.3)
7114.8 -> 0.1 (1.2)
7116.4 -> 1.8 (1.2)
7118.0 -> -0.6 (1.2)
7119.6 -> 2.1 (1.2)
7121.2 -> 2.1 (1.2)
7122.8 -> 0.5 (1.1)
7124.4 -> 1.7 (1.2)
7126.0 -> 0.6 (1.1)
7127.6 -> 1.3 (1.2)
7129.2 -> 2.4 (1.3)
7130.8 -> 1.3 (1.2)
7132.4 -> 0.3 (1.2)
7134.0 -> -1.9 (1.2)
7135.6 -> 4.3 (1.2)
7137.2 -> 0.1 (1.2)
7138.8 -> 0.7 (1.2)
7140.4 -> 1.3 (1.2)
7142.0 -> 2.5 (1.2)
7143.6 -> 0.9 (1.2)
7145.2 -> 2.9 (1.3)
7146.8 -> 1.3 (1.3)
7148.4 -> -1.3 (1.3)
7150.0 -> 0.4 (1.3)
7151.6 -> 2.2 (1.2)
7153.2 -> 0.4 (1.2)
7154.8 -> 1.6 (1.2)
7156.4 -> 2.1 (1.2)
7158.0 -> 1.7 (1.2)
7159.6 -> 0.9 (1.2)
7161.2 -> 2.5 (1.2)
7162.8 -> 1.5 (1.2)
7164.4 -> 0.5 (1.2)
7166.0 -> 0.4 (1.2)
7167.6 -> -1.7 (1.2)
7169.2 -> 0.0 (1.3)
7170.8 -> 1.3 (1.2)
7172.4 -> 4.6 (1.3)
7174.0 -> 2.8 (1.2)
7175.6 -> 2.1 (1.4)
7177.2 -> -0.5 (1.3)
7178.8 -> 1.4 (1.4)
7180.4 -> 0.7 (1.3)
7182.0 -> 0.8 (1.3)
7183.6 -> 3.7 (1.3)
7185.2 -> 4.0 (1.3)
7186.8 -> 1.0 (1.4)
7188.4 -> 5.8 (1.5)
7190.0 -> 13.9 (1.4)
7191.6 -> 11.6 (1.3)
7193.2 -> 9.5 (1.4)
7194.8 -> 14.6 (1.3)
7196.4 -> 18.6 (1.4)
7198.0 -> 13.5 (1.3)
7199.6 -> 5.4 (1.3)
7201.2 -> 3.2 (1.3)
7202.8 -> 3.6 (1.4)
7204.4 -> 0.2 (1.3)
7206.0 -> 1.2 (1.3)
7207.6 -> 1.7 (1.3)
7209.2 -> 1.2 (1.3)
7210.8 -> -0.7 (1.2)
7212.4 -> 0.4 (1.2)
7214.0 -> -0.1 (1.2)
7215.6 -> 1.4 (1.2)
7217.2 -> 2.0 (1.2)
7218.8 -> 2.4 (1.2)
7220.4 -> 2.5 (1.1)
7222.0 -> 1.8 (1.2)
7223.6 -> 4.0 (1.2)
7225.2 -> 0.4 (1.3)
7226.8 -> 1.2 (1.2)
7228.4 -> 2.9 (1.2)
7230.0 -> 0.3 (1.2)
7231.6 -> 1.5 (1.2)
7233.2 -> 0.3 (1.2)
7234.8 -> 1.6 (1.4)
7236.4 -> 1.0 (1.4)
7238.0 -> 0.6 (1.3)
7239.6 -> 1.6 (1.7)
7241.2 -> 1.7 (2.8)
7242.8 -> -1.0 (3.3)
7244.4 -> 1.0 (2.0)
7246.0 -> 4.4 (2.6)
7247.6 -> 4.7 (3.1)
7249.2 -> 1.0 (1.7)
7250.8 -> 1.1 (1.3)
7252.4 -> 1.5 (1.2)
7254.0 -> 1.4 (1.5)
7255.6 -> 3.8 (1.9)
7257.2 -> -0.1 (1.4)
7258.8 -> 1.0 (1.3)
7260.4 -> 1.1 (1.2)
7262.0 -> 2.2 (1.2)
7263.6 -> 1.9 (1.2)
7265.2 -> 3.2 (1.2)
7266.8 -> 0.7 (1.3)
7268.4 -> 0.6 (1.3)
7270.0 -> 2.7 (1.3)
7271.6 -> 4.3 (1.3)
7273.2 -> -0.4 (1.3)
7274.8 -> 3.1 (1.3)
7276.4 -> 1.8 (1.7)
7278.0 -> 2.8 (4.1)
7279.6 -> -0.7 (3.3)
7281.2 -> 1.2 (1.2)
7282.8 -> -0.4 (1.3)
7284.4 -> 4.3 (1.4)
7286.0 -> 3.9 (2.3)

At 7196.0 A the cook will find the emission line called [O II] 3727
